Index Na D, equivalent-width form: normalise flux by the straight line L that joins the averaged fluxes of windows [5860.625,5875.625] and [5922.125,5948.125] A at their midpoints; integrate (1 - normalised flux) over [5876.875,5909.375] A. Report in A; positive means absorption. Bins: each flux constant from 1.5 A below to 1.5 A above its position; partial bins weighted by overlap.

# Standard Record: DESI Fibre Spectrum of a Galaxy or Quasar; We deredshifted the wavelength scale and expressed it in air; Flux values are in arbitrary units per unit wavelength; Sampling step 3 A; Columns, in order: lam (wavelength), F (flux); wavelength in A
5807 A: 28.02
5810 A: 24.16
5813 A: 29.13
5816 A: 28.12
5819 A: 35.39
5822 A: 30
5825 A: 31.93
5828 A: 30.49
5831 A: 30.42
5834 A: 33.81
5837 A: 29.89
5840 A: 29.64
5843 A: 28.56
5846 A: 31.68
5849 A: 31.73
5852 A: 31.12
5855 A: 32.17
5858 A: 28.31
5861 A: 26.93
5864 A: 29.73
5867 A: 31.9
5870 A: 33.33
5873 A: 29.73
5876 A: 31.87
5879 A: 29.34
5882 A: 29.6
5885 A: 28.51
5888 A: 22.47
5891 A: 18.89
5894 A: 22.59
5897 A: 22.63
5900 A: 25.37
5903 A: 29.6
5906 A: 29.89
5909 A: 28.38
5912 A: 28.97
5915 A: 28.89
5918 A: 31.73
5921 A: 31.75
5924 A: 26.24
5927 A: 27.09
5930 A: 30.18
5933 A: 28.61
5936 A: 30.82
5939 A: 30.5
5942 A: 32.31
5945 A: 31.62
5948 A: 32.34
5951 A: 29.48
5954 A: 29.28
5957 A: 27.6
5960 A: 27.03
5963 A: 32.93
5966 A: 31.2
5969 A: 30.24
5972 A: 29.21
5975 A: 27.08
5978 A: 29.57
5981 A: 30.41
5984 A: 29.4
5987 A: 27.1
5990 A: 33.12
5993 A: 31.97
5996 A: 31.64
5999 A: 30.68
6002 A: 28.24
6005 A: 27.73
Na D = 4.5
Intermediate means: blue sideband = 30.7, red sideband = 29.9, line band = 26.1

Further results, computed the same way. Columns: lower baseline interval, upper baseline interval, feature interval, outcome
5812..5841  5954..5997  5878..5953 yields 4.9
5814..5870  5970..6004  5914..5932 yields 0.5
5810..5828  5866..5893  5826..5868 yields -1.6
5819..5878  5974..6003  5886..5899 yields 3.6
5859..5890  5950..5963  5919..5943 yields -0.6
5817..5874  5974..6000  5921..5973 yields 0.8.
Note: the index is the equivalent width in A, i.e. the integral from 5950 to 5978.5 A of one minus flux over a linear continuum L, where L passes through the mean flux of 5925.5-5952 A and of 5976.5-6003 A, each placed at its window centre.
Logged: 0.9 A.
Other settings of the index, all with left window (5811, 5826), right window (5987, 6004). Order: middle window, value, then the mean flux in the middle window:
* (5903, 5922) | 0.50 A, 29.9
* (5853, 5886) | 0.53 A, 30.2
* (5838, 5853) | 0.07 A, 30.5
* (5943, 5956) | 0.02 A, 30.6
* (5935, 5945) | -0.20 A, 31.3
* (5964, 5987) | 0.88 A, 29.5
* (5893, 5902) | 1.98 A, 23.9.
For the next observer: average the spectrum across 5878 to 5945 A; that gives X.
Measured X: 28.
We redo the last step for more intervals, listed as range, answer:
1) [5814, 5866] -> 30.6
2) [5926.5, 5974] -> 30.1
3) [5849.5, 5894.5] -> 28.6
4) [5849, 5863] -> 29.9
